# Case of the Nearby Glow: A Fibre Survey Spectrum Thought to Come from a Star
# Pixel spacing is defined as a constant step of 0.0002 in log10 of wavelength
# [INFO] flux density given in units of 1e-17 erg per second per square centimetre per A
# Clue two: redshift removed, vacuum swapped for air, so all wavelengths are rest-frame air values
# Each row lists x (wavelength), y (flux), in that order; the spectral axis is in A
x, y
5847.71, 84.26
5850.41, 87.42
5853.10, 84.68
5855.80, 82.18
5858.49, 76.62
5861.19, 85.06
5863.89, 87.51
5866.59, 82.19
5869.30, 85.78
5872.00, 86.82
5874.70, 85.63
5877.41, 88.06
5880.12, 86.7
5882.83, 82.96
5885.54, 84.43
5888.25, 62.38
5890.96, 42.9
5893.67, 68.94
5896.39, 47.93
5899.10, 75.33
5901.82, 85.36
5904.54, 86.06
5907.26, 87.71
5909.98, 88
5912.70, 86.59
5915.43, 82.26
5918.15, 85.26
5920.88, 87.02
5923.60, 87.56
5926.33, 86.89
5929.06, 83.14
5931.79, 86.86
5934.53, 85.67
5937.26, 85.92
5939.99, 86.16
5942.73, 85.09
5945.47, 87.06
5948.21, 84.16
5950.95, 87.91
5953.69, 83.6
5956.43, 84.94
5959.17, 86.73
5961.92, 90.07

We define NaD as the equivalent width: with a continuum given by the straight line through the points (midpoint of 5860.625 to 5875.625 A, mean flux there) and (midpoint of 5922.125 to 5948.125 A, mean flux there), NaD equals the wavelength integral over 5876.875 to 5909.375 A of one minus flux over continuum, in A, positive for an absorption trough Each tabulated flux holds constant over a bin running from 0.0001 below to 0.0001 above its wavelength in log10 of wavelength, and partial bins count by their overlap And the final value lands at 4.1 A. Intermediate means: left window 85.5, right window 85.9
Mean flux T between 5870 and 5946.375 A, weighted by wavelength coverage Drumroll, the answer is 81.3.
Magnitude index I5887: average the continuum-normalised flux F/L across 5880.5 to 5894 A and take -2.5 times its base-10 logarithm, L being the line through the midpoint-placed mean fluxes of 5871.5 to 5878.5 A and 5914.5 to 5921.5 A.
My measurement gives 0.23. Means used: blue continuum 86.8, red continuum 84.8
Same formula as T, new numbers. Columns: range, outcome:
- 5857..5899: 76.9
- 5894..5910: 77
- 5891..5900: 60.4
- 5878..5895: 72.1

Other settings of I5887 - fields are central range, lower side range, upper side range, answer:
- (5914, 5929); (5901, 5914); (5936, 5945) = 0.01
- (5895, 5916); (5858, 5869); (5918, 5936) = 0.07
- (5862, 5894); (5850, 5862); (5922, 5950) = 0.06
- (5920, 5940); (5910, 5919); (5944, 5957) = -0.01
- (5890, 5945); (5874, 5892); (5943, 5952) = 0.01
